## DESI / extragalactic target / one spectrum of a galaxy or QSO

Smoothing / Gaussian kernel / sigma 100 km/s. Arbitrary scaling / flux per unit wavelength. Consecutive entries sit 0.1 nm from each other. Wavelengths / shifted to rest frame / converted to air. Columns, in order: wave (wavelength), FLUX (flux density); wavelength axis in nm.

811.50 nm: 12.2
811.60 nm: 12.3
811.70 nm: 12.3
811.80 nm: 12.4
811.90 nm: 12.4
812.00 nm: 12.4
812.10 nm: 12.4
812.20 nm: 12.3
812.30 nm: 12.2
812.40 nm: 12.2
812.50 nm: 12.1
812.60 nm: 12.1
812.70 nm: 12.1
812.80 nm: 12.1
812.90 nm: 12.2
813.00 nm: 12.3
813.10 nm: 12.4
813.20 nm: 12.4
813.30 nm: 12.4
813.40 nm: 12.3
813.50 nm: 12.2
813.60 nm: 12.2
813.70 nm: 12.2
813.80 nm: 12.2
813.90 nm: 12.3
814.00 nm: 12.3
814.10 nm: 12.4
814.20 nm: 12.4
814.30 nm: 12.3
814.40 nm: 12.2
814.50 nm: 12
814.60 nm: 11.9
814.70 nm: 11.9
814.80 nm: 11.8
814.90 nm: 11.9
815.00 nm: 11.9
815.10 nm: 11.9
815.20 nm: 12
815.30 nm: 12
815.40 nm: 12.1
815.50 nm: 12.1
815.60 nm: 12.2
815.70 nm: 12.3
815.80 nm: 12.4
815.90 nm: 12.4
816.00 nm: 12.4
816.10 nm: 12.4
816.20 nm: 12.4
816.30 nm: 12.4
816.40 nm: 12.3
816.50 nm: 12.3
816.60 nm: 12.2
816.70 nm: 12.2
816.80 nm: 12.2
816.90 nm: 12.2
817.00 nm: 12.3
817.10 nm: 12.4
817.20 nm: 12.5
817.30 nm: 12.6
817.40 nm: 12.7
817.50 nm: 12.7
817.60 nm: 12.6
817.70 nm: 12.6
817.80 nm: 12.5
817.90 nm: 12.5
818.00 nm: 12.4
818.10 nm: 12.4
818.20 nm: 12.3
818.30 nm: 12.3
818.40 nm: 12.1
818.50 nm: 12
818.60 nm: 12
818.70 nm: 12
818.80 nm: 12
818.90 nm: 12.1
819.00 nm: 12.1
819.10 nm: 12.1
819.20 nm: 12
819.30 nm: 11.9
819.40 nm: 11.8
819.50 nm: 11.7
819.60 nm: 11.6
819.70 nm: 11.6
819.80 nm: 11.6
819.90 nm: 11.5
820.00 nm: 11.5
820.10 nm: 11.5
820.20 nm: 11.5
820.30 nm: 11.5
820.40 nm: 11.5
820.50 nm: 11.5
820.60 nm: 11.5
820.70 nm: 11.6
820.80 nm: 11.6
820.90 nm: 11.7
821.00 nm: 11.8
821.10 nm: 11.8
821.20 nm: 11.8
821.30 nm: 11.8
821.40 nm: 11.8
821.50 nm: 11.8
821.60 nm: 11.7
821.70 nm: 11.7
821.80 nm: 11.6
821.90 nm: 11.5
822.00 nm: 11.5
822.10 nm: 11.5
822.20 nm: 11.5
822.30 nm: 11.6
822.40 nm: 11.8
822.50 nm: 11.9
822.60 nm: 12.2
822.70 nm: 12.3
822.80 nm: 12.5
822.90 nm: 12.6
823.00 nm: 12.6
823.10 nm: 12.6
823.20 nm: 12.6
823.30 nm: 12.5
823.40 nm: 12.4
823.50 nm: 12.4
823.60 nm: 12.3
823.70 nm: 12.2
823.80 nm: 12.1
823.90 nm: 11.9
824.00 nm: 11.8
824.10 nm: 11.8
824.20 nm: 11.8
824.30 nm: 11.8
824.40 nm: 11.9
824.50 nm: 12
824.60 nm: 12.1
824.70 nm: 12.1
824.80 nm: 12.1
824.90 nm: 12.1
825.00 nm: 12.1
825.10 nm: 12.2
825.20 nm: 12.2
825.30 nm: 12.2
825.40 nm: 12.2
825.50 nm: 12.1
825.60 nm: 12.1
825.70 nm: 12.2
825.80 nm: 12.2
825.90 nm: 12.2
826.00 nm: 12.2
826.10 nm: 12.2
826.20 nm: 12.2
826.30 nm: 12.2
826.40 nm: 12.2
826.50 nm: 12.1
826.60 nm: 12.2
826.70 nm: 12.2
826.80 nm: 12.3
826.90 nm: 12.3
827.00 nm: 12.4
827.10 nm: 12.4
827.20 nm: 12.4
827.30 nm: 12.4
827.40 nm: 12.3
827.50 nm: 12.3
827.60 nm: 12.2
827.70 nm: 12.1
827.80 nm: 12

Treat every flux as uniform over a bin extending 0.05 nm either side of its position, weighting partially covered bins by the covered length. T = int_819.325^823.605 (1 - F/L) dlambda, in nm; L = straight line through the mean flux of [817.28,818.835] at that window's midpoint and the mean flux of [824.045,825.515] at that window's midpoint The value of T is 0.13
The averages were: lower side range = 12.4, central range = 11.8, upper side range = 12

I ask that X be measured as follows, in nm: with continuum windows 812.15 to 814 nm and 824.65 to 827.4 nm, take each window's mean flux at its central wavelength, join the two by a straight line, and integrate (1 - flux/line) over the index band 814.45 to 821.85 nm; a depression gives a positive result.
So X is 0.12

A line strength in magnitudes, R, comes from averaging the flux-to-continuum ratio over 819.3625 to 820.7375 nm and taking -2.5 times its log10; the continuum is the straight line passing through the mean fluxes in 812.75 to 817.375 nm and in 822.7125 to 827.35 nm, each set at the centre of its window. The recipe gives 0.06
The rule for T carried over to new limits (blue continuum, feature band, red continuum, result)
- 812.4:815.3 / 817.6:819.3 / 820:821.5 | -0.06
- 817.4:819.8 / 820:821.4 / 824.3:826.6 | 0.06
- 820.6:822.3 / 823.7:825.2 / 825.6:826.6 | 0.00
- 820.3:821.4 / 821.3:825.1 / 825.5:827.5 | -0.04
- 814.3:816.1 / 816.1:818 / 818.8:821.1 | -0.08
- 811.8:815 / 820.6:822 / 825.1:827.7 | 0.06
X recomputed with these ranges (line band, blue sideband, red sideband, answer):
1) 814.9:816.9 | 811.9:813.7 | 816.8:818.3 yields 0.03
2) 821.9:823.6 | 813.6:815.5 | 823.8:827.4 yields 0.00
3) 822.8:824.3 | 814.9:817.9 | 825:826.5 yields 0.00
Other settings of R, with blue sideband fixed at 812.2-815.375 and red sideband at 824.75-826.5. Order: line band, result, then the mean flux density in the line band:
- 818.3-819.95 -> 0.024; 11.9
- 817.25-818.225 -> -0.033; 12.5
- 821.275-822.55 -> 0.045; 11.7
